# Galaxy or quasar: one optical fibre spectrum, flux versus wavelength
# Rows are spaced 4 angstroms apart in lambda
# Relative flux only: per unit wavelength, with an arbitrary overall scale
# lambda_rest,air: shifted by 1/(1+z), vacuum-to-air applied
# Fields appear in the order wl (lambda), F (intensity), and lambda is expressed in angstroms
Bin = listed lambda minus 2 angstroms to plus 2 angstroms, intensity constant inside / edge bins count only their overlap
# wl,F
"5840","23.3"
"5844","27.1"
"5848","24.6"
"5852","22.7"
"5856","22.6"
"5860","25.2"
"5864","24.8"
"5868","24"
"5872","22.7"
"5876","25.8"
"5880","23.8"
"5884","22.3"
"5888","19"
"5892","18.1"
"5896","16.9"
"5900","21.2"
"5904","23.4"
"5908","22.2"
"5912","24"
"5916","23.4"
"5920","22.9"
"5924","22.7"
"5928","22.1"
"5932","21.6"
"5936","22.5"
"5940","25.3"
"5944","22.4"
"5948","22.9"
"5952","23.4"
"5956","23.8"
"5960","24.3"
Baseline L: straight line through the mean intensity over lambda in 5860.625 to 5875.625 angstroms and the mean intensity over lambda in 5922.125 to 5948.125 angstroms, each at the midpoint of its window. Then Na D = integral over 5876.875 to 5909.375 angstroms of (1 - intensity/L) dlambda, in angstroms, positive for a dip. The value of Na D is 3.6 angstroms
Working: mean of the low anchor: 24.2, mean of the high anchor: 22.8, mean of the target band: 21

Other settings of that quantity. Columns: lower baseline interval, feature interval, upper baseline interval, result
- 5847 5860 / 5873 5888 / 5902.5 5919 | 0.1 angstroms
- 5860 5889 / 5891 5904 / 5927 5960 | 2.1 angstroms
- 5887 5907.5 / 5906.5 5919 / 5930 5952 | -1.3 angstroms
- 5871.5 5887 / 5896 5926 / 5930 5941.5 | 1.0 angstroms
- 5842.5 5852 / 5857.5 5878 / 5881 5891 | -1.5 angstroms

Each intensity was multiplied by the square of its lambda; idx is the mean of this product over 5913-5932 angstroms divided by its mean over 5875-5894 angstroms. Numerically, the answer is 1.07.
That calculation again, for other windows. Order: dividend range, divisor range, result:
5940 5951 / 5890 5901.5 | 1.27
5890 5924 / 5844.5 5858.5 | 0.93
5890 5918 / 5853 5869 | 0.90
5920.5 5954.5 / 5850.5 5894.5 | 1.03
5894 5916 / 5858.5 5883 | 0.90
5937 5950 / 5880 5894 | 1.17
